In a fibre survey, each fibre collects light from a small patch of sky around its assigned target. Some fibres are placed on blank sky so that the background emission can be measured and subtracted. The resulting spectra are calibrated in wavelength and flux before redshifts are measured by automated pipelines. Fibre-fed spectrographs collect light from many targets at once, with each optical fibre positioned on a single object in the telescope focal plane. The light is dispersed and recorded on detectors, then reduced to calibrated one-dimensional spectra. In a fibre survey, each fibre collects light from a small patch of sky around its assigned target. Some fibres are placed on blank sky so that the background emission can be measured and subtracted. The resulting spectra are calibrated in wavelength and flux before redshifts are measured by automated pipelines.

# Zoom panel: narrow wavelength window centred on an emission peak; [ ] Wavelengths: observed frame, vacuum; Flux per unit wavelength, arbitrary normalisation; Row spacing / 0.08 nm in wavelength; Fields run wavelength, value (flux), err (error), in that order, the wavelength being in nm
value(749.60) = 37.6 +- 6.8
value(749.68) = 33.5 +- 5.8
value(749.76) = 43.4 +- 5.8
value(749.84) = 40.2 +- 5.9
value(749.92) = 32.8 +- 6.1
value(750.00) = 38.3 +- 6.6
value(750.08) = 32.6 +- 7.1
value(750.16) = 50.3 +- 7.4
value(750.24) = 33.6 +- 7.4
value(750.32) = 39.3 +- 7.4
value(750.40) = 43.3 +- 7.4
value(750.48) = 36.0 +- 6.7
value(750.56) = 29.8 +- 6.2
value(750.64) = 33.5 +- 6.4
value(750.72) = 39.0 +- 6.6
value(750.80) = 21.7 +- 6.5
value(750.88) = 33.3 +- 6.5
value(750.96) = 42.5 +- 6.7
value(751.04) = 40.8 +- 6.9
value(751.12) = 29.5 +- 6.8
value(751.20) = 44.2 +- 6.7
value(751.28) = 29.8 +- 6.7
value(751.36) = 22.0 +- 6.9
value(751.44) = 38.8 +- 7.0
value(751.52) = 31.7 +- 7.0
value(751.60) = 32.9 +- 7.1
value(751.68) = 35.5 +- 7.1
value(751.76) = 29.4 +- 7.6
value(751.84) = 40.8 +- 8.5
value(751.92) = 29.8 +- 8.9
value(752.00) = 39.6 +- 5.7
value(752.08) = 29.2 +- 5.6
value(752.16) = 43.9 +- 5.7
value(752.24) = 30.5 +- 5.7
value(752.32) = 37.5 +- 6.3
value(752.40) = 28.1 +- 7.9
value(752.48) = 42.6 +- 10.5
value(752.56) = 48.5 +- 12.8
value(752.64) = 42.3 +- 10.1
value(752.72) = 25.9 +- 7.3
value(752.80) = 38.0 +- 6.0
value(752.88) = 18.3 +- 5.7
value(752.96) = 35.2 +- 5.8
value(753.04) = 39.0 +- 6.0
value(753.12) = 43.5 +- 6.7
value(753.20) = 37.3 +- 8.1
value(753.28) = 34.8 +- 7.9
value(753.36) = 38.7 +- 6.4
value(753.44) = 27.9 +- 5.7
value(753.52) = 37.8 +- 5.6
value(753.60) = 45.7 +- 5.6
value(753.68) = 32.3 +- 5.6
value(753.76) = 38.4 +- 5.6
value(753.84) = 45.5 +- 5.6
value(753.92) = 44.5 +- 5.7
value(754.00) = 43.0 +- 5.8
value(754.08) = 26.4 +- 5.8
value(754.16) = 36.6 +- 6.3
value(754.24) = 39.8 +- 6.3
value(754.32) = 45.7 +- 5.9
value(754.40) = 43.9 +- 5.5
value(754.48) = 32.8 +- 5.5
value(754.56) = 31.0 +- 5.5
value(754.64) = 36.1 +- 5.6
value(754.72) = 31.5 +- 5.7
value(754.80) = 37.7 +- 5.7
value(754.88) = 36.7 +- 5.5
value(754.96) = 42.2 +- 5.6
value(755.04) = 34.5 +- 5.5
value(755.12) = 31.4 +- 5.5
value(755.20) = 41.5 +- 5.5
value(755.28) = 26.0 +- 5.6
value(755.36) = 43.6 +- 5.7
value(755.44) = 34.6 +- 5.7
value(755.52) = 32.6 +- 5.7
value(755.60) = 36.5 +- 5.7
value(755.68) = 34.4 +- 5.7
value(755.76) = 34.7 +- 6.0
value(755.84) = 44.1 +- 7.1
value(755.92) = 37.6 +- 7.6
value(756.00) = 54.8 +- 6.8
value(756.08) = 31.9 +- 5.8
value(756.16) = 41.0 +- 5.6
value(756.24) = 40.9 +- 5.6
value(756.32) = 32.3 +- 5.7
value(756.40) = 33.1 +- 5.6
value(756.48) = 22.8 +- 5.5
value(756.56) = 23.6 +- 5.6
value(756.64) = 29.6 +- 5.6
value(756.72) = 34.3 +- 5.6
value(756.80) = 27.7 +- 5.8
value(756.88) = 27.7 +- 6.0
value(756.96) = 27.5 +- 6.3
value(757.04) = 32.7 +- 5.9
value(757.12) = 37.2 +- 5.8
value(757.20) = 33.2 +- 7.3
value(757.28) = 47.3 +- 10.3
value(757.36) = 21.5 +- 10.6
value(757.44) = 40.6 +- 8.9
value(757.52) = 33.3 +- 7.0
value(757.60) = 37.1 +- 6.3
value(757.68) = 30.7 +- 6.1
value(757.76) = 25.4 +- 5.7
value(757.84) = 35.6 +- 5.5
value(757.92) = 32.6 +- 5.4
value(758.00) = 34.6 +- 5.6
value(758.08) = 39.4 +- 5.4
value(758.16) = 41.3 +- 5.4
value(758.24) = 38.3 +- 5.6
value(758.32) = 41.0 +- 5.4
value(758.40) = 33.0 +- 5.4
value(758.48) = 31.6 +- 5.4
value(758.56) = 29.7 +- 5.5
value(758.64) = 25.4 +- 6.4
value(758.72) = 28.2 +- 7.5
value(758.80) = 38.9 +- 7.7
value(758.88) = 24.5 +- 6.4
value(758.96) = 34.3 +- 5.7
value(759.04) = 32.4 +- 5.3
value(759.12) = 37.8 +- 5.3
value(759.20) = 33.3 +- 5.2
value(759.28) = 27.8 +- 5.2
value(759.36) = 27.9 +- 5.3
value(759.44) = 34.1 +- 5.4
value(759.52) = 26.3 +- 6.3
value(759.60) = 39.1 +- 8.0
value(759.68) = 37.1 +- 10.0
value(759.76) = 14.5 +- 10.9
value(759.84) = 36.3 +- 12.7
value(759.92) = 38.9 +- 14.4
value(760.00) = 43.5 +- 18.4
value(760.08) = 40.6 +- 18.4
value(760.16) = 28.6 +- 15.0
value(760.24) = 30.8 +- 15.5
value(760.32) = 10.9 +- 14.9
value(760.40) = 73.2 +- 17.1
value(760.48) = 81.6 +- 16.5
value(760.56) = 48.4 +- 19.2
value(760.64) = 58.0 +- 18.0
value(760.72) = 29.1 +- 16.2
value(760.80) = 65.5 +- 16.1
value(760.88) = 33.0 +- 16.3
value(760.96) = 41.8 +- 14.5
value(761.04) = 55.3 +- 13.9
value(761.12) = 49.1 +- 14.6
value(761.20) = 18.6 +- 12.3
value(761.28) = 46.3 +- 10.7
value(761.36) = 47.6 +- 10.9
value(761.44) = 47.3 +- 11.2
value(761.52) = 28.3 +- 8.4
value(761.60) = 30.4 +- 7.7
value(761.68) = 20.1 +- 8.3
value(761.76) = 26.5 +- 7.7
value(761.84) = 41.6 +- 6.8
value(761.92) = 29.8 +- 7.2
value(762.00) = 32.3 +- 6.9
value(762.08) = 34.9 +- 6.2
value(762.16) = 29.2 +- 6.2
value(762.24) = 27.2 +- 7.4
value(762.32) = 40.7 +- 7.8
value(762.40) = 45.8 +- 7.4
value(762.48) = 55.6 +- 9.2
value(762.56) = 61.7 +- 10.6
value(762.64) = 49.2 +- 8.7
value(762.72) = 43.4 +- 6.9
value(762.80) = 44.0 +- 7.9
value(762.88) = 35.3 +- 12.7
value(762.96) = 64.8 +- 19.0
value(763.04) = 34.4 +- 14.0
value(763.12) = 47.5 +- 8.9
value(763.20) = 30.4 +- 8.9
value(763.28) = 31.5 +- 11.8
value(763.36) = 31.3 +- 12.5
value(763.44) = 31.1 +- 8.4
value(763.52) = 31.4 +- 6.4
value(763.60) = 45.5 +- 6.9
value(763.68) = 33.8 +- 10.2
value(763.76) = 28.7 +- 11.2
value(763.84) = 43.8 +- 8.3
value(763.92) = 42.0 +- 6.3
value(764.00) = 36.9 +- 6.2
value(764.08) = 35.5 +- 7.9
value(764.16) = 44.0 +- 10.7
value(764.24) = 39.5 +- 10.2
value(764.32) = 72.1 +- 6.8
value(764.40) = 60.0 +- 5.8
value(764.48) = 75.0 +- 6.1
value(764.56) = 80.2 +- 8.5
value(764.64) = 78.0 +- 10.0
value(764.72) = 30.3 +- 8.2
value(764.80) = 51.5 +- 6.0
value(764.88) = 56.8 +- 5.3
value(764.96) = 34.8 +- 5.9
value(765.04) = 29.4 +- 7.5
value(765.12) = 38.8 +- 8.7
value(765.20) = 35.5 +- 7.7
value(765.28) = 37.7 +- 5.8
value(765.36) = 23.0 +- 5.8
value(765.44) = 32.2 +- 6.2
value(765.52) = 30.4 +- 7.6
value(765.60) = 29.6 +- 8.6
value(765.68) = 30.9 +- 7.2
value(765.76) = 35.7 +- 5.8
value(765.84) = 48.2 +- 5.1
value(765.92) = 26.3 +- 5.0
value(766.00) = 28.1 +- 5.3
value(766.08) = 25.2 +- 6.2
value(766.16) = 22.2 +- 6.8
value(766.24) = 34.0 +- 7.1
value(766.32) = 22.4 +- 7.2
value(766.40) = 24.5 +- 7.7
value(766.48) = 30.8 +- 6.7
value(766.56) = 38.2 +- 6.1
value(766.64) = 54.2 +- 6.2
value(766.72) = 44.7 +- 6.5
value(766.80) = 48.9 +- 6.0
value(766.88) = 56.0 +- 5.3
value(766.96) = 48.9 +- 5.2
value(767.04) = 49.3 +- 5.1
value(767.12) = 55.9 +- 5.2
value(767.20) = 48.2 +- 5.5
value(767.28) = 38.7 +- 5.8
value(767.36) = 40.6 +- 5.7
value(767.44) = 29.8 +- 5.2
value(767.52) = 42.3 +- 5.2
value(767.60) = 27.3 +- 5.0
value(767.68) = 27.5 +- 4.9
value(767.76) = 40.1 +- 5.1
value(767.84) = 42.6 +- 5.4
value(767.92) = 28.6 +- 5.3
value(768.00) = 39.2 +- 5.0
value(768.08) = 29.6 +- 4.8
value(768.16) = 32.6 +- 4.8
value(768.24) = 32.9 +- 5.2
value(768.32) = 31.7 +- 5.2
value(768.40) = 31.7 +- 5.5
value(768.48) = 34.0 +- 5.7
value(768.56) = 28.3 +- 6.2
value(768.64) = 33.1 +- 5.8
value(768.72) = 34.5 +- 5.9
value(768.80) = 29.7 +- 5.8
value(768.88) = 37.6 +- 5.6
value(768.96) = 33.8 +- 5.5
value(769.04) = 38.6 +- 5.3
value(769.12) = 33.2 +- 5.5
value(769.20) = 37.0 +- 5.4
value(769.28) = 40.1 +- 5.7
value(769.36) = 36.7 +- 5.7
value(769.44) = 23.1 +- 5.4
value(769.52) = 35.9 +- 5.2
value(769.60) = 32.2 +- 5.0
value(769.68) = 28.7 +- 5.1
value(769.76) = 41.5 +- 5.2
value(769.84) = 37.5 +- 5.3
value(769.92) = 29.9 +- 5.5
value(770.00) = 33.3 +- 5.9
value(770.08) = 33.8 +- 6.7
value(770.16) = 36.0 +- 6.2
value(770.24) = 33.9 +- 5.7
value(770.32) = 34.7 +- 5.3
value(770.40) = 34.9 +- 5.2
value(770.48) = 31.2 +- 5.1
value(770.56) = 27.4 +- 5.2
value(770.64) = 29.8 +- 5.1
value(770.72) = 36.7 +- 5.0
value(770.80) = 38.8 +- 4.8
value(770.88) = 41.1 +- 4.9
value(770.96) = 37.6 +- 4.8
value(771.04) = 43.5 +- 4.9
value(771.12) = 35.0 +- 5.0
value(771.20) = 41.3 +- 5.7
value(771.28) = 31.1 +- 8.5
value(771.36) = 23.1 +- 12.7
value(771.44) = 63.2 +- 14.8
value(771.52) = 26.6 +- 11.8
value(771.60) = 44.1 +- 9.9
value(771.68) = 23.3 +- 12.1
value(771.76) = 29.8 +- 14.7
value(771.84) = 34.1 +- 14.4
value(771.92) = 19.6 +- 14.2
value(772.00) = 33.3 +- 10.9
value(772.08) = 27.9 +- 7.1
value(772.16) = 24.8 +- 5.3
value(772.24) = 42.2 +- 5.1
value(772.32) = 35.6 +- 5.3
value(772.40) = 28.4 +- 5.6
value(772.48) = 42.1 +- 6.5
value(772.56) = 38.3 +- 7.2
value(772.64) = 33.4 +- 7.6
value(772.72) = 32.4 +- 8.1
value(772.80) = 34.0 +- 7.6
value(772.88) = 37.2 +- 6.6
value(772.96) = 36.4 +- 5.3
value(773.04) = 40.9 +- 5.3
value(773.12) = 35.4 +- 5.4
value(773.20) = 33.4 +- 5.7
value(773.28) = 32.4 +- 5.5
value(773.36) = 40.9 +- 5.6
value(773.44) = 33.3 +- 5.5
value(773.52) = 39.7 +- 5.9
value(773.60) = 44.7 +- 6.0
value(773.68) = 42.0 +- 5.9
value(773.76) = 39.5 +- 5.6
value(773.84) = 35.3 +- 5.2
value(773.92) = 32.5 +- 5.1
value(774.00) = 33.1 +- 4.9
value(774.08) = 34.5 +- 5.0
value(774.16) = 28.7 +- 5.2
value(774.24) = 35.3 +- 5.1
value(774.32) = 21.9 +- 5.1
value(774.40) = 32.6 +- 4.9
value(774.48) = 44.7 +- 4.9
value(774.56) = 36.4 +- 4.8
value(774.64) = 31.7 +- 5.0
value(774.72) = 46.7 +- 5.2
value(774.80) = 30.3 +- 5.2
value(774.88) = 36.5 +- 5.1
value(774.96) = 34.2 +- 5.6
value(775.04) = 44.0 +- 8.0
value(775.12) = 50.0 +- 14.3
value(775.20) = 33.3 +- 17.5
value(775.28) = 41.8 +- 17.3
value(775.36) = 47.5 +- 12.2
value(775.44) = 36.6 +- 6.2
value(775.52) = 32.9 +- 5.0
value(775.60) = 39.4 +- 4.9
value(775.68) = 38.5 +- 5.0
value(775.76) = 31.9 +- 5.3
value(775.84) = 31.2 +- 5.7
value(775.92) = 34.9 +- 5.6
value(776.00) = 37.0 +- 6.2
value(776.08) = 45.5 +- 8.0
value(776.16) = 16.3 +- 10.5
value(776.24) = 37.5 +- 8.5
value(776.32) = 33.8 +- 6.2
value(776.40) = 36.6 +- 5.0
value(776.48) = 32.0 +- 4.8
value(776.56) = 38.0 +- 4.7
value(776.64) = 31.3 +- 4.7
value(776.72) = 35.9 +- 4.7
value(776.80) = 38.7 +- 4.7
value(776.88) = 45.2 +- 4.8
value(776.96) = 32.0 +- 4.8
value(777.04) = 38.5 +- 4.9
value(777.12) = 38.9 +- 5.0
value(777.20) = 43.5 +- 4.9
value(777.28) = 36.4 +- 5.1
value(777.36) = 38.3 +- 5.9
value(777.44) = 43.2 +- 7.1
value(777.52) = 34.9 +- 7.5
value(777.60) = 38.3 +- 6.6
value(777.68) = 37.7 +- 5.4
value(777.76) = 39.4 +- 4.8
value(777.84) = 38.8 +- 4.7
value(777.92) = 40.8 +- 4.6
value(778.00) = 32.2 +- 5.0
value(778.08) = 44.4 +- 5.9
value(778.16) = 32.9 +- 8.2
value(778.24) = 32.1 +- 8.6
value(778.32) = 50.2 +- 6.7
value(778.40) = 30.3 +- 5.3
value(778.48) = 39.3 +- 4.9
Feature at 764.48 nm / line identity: Halpha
